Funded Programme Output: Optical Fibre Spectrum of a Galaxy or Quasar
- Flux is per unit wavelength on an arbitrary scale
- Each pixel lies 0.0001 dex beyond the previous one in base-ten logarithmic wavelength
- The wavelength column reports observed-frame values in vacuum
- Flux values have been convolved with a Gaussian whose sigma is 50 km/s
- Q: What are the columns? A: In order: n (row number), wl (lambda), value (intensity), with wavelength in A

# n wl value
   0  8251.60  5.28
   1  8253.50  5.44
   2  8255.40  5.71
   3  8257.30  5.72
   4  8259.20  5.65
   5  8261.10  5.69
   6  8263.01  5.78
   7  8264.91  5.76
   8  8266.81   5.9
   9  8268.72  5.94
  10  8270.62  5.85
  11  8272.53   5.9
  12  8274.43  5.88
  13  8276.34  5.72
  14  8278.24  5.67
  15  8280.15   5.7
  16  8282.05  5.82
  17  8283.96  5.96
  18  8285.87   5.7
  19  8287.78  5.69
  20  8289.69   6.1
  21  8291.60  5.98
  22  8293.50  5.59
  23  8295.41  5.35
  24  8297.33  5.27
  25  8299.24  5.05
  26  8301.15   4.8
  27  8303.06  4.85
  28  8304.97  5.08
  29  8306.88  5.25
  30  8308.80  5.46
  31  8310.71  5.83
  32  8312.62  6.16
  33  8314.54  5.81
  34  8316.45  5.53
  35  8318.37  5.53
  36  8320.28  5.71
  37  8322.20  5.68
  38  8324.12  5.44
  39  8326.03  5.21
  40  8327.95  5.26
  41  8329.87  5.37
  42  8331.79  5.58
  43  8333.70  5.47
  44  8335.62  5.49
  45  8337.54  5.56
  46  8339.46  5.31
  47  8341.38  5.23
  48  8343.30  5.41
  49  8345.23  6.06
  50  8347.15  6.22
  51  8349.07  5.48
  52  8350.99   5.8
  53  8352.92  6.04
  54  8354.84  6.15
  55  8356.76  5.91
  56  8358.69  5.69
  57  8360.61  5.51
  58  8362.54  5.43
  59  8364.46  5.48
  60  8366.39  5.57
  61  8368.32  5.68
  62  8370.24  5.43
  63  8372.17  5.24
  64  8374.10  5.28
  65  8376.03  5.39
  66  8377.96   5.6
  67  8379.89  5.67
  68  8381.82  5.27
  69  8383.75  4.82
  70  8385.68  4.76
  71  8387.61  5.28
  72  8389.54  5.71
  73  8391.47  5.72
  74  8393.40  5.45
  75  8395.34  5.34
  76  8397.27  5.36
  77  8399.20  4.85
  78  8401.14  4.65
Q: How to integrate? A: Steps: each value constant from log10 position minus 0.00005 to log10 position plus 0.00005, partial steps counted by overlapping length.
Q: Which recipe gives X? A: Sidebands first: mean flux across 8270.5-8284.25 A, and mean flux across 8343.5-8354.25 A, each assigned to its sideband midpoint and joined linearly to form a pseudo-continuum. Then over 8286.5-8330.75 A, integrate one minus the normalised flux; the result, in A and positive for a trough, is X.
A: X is 2.7 A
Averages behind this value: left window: 5.8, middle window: 5.48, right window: 5.89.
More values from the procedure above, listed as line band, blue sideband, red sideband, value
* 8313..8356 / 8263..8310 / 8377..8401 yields -1.3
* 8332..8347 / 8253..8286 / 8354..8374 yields 0.2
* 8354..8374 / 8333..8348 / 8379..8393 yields -0.5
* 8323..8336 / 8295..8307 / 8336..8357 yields 0.2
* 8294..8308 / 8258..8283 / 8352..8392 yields 1.4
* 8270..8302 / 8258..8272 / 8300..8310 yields -1.3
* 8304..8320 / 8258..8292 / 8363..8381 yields 0.3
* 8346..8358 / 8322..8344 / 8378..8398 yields -1.2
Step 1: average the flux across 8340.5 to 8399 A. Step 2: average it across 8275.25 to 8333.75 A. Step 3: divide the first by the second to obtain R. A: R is 1.00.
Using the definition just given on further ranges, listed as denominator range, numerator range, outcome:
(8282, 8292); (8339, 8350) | 0.96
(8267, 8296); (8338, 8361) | 0.99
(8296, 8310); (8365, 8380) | 1.07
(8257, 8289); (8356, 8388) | 0.93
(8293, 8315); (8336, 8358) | 1.07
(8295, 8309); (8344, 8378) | 1.11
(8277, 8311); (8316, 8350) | 1.00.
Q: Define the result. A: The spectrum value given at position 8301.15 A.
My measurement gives 4.8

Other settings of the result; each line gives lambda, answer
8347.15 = 6.22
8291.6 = 5.98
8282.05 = 5.82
